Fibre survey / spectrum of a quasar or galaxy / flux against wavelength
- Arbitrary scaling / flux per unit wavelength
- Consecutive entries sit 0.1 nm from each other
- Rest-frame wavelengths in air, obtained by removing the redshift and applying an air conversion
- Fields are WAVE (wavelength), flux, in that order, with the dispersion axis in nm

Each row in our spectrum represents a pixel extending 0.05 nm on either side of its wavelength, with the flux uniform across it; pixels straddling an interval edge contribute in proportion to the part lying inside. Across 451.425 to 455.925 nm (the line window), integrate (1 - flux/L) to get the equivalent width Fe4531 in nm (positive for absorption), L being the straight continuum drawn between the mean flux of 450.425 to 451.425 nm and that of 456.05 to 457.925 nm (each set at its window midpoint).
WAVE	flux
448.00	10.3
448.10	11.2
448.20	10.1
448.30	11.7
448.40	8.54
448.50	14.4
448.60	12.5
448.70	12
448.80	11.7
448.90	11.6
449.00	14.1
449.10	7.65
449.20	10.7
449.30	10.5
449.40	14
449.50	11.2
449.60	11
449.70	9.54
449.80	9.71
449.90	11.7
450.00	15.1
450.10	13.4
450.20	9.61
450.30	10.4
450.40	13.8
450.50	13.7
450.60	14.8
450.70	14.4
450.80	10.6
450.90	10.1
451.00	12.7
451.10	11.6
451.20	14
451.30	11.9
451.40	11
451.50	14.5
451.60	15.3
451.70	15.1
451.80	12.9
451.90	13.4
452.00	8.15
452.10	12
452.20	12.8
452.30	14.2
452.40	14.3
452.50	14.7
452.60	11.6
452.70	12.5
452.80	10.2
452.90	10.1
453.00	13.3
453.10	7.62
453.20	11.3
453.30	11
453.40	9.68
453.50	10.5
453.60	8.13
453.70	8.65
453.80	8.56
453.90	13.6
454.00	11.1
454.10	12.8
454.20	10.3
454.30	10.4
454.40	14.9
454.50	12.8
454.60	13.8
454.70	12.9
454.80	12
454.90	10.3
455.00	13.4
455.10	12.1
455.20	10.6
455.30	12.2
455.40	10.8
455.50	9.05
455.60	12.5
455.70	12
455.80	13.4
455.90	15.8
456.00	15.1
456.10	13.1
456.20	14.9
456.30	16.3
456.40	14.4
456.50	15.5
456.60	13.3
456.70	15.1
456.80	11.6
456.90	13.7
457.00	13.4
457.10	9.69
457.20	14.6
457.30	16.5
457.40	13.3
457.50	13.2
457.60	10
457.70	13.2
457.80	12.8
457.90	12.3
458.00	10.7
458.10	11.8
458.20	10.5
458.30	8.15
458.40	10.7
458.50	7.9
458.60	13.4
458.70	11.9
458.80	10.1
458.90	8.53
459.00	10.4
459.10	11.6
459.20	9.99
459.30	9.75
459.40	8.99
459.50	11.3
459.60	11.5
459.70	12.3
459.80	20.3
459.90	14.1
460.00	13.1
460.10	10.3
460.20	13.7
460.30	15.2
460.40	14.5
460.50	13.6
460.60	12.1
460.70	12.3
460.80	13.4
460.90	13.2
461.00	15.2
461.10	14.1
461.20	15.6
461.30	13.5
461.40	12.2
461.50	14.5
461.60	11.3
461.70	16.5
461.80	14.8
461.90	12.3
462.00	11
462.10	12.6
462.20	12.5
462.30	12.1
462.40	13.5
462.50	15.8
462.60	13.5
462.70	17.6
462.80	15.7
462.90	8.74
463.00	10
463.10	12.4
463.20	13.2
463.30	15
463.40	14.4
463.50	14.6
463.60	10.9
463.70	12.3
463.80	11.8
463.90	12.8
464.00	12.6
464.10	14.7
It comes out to 0.37 nm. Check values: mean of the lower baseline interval 12.5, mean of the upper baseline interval 13.5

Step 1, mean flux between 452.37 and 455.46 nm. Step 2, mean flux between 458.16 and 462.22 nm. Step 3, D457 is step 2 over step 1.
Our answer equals 1.08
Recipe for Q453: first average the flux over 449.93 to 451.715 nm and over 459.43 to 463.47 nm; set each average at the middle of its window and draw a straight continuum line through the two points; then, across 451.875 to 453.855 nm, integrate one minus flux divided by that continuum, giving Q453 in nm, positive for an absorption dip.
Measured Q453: 0.28 nm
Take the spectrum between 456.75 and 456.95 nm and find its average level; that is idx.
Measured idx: 12.6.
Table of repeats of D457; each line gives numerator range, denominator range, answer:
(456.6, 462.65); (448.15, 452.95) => 1.04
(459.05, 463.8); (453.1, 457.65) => 1.06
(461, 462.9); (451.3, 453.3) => 1.12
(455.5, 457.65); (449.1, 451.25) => 1.14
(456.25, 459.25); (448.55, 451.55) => 1.01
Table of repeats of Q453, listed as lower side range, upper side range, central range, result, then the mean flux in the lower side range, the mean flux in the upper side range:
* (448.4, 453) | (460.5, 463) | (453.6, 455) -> 0.11 nm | 12.2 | 13.4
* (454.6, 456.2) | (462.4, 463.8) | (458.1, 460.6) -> 0.23 nm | 12.5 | 13.3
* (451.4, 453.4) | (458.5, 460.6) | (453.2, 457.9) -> -0.09 nm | 12.3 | 12.1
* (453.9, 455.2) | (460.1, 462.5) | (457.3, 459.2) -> 0.24 nm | 12.2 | 13.4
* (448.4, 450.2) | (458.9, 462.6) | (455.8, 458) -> -0.19 nm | 11.7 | 13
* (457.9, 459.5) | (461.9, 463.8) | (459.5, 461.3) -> -0.35 nm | 10.4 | 13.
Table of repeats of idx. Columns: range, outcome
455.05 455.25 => 11.3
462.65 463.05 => 13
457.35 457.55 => 13.2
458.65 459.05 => 10.2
